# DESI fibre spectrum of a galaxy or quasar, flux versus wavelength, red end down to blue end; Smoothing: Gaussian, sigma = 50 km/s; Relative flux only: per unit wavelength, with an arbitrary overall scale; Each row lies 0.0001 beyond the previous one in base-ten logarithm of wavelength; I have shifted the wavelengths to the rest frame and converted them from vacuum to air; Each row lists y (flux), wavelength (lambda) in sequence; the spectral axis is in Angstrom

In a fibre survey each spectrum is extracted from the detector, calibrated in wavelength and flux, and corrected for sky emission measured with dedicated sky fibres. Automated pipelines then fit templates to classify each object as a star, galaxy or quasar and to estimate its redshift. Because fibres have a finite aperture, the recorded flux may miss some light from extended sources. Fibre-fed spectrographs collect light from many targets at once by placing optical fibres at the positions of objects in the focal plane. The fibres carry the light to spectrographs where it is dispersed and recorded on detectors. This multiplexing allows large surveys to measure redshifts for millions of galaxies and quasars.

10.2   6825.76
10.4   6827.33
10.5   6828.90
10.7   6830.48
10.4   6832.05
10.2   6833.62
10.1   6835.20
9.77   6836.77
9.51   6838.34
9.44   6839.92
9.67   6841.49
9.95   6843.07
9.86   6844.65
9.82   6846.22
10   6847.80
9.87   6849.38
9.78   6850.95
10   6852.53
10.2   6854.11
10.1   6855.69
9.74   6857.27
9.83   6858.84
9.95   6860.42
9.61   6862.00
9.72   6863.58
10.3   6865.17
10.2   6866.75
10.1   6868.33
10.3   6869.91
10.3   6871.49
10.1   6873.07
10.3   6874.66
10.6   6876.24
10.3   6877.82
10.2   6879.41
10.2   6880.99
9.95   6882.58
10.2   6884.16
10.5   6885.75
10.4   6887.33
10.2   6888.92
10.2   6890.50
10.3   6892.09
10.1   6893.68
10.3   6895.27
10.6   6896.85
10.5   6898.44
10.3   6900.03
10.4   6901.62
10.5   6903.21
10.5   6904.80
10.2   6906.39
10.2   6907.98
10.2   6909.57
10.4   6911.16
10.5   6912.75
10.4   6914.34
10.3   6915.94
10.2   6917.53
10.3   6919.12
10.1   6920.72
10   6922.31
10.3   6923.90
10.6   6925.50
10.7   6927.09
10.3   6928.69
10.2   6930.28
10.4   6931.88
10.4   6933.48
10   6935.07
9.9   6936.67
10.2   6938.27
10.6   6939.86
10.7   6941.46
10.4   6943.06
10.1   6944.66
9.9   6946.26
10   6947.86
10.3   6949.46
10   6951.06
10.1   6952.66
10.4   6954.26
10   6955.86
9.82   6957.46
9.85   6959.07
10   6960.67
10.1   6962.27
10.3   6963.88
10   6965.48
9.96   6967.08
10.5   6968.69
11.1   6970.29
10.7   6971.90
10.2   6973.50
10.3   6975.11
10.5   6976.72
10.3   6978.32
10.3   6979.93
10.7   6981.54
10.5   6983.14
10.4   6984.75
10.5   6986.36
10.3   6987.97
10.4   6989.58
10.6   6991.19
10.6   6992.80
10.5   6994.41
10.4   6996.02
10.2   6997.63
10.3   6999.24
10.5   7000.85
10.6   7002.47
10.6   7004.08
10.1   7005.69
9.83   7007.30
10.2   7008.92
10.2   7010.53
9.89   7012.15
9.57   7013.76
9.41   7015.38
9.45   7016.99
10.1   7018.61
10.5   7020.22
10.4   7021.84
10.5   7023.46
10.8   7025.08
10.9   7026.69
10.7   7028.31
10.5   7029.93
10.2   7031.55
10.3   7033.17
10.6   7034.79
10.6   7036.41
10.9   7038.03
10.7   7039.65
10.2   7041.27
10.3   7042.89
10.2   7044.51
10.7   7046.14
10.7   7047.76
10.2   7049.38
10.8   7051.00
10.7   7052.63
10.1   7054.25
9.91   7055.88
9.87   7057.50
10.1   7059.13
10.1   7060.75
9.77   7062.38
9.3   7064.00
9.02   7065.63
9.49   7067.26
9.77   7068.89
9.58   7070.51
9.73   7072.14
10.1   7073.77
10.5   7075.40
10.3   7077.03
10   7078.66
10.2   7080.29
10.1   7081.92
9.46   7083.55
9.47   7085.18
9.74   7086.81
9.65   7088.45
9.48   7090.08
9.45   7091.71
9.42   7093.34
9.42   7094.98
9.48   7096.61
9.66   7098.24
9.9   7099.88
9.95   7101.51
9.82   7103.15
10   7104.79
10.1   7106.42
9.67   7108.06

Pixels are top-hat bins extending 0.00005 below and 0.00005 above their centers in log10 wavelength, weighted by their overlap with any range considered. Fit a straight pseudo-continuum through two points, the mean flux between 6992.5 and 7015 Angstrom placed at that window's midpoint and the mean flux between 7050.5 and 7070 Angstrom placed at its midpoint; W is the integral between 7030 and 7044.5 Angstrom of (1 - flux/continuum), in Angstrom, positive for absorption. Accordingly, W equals -0.6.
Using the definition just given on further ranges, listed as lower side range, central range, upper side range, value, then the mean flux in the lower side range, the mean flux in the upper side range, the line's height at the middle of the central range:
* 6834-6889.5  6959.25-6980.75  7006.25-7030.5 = -0.4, 10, 10.2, 10.1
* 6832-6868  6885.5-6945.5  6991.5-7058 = -1.5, 9.91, 10.3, 10.1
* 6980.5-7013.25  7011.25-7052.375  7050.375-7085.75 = -0.9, 10.4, 9.92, 10.1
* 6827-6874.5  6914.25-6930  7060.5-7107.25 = -0.6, 10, 9.75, 9.93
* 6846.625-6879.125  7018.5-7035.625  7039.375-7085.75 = -0.8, 10.1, 10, 10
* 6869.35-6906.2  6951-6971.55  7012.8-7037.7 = 0.3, 10.3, 10.3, 10.3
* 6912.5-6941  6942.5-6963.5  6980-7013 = 0.5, 10.3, 10.4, 10.3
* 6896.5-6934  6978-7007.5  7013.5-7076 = -0.5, 10.3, 10.2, 10.3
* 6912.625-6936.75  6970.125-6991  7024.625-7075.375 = -0.4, 10.3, 10.2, 10.3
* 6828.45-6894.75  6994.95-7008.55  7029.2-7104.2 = -0.4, 10.1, 10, 10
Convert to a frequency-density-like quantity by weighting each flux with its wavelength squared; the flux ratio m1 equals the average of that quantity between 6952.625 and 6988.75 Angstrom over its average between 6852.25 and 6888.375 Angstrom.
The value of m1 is 1.05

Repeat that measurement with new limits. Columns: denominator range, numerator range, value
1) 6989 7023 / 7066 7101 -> 0.98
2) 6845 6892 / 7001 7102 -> 1.05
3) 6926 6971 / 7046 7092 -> 1.01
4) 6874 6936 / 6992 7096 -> 1.02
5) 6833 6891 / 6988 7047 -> 1.08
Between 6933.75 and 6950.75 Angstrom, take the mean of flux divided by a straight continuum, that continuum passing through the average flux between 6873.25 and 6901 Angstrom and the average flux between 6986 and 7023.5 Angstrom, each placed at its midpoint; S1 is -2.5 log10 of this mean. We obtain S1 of 0.006 mag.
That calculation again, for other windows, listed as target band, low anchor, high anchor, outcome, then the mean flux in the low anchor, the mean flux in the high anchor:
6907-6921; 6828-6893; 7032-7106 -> -0.02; 10.1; 10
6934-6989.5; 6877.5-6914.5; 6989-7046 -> 0.01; 10.3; 10.3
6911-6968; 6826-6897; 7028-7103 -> -0.02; 10.1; 10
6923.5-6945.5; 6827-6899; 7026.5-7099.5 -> -0.03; 10.1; 10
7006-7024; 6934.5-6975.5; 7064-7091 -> 0.00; 10.2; 9.77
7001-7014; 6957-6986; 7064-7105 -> 0.00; 10.3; 9.73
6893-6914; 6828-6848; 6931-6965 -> -0.03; 9.99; 10.2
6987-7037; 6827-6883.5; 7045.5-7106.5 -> -0.04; 10.1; 9.89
